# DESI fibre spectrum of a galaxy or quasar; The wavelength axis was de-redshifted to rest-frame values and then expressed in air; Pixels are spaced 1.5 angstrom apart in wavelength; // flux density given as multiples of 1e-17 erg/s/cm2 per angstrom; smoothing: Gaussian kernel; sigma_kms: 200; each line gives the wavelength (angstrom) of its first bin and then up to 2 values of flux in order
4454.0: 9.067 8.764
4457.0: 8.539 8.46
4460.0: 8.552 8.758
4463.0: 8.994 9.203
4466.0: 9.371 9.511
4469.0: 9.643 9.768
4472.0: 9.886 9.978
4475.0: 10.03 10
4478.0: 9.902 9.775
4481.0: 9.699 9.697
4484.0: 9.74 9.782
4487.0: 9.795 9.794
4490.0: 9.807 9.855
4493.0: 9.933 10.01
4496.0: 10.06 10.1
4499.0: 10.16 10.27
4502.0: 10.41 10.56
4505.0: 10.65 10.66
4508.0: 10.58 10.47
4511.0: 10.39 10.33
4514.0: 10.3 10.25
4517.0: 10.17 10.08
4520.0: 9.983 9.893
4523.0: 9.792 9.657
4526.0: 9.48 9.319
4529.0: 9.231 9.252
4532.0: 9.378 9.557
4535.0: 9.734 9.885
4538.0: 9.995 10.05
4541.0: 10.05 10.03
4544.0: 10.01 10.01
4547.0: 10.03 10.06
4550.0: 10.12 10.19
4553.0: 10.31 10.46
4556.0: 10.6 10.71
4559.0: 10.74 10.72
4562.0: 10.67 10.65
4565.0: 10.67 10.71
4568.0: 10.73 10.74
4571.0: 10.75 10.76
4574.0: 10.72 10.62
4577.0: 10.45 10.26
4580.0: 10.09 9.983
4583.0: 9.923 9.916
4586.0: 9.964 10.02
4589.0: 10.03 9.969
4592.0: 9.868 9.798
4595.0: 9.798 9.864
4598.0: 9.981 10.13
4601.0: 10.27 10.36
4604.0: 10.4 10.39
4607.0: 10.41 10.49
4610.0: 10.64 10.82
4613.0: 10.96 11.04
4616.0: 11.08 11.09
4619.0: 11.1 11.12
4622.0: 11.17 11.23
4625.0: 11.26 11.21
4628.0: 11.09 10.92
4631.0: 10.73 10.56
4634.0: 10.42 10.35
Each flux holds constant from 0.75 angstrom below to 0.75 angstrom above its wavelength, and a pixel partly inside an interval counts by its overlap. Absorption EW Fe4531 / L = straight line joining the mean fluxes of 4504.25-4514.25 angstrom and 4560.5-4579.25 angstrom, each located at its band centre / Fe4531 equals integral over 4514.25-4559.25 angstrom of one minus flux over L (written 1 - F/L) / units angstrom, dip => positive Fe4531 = 2.6 angstrom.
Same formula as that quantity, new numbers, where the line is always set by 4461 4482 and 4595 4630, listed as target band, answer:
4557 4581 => -0.6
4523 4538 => 0.8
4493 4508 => -0.7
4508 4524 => -0.3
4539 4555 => 0.1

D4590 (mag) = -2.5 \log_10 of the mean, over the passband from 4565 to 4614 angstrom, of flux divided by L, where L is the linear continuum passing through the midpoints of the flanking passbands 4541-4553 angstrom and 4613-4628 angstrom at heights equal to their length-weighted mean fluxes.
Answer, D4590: 0.04 mag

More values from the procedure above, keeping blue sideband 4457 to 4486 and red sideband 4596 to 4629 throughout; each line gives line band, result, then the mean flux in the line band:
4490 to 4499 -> -0.033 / 9.99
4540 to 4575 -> -0.021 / 10.5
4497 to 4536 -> -0.016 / 10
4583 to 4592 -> 0.059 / 9.97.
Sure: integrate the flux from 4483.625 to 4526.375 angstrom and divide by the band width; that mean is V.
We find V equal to 10.1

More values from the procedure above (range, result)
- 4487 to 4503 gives 10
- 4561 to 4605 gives 10.3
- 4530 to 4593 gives 10.2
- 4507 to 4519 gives 10.3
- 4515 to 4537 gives 9.7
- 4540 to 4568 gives 10.4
